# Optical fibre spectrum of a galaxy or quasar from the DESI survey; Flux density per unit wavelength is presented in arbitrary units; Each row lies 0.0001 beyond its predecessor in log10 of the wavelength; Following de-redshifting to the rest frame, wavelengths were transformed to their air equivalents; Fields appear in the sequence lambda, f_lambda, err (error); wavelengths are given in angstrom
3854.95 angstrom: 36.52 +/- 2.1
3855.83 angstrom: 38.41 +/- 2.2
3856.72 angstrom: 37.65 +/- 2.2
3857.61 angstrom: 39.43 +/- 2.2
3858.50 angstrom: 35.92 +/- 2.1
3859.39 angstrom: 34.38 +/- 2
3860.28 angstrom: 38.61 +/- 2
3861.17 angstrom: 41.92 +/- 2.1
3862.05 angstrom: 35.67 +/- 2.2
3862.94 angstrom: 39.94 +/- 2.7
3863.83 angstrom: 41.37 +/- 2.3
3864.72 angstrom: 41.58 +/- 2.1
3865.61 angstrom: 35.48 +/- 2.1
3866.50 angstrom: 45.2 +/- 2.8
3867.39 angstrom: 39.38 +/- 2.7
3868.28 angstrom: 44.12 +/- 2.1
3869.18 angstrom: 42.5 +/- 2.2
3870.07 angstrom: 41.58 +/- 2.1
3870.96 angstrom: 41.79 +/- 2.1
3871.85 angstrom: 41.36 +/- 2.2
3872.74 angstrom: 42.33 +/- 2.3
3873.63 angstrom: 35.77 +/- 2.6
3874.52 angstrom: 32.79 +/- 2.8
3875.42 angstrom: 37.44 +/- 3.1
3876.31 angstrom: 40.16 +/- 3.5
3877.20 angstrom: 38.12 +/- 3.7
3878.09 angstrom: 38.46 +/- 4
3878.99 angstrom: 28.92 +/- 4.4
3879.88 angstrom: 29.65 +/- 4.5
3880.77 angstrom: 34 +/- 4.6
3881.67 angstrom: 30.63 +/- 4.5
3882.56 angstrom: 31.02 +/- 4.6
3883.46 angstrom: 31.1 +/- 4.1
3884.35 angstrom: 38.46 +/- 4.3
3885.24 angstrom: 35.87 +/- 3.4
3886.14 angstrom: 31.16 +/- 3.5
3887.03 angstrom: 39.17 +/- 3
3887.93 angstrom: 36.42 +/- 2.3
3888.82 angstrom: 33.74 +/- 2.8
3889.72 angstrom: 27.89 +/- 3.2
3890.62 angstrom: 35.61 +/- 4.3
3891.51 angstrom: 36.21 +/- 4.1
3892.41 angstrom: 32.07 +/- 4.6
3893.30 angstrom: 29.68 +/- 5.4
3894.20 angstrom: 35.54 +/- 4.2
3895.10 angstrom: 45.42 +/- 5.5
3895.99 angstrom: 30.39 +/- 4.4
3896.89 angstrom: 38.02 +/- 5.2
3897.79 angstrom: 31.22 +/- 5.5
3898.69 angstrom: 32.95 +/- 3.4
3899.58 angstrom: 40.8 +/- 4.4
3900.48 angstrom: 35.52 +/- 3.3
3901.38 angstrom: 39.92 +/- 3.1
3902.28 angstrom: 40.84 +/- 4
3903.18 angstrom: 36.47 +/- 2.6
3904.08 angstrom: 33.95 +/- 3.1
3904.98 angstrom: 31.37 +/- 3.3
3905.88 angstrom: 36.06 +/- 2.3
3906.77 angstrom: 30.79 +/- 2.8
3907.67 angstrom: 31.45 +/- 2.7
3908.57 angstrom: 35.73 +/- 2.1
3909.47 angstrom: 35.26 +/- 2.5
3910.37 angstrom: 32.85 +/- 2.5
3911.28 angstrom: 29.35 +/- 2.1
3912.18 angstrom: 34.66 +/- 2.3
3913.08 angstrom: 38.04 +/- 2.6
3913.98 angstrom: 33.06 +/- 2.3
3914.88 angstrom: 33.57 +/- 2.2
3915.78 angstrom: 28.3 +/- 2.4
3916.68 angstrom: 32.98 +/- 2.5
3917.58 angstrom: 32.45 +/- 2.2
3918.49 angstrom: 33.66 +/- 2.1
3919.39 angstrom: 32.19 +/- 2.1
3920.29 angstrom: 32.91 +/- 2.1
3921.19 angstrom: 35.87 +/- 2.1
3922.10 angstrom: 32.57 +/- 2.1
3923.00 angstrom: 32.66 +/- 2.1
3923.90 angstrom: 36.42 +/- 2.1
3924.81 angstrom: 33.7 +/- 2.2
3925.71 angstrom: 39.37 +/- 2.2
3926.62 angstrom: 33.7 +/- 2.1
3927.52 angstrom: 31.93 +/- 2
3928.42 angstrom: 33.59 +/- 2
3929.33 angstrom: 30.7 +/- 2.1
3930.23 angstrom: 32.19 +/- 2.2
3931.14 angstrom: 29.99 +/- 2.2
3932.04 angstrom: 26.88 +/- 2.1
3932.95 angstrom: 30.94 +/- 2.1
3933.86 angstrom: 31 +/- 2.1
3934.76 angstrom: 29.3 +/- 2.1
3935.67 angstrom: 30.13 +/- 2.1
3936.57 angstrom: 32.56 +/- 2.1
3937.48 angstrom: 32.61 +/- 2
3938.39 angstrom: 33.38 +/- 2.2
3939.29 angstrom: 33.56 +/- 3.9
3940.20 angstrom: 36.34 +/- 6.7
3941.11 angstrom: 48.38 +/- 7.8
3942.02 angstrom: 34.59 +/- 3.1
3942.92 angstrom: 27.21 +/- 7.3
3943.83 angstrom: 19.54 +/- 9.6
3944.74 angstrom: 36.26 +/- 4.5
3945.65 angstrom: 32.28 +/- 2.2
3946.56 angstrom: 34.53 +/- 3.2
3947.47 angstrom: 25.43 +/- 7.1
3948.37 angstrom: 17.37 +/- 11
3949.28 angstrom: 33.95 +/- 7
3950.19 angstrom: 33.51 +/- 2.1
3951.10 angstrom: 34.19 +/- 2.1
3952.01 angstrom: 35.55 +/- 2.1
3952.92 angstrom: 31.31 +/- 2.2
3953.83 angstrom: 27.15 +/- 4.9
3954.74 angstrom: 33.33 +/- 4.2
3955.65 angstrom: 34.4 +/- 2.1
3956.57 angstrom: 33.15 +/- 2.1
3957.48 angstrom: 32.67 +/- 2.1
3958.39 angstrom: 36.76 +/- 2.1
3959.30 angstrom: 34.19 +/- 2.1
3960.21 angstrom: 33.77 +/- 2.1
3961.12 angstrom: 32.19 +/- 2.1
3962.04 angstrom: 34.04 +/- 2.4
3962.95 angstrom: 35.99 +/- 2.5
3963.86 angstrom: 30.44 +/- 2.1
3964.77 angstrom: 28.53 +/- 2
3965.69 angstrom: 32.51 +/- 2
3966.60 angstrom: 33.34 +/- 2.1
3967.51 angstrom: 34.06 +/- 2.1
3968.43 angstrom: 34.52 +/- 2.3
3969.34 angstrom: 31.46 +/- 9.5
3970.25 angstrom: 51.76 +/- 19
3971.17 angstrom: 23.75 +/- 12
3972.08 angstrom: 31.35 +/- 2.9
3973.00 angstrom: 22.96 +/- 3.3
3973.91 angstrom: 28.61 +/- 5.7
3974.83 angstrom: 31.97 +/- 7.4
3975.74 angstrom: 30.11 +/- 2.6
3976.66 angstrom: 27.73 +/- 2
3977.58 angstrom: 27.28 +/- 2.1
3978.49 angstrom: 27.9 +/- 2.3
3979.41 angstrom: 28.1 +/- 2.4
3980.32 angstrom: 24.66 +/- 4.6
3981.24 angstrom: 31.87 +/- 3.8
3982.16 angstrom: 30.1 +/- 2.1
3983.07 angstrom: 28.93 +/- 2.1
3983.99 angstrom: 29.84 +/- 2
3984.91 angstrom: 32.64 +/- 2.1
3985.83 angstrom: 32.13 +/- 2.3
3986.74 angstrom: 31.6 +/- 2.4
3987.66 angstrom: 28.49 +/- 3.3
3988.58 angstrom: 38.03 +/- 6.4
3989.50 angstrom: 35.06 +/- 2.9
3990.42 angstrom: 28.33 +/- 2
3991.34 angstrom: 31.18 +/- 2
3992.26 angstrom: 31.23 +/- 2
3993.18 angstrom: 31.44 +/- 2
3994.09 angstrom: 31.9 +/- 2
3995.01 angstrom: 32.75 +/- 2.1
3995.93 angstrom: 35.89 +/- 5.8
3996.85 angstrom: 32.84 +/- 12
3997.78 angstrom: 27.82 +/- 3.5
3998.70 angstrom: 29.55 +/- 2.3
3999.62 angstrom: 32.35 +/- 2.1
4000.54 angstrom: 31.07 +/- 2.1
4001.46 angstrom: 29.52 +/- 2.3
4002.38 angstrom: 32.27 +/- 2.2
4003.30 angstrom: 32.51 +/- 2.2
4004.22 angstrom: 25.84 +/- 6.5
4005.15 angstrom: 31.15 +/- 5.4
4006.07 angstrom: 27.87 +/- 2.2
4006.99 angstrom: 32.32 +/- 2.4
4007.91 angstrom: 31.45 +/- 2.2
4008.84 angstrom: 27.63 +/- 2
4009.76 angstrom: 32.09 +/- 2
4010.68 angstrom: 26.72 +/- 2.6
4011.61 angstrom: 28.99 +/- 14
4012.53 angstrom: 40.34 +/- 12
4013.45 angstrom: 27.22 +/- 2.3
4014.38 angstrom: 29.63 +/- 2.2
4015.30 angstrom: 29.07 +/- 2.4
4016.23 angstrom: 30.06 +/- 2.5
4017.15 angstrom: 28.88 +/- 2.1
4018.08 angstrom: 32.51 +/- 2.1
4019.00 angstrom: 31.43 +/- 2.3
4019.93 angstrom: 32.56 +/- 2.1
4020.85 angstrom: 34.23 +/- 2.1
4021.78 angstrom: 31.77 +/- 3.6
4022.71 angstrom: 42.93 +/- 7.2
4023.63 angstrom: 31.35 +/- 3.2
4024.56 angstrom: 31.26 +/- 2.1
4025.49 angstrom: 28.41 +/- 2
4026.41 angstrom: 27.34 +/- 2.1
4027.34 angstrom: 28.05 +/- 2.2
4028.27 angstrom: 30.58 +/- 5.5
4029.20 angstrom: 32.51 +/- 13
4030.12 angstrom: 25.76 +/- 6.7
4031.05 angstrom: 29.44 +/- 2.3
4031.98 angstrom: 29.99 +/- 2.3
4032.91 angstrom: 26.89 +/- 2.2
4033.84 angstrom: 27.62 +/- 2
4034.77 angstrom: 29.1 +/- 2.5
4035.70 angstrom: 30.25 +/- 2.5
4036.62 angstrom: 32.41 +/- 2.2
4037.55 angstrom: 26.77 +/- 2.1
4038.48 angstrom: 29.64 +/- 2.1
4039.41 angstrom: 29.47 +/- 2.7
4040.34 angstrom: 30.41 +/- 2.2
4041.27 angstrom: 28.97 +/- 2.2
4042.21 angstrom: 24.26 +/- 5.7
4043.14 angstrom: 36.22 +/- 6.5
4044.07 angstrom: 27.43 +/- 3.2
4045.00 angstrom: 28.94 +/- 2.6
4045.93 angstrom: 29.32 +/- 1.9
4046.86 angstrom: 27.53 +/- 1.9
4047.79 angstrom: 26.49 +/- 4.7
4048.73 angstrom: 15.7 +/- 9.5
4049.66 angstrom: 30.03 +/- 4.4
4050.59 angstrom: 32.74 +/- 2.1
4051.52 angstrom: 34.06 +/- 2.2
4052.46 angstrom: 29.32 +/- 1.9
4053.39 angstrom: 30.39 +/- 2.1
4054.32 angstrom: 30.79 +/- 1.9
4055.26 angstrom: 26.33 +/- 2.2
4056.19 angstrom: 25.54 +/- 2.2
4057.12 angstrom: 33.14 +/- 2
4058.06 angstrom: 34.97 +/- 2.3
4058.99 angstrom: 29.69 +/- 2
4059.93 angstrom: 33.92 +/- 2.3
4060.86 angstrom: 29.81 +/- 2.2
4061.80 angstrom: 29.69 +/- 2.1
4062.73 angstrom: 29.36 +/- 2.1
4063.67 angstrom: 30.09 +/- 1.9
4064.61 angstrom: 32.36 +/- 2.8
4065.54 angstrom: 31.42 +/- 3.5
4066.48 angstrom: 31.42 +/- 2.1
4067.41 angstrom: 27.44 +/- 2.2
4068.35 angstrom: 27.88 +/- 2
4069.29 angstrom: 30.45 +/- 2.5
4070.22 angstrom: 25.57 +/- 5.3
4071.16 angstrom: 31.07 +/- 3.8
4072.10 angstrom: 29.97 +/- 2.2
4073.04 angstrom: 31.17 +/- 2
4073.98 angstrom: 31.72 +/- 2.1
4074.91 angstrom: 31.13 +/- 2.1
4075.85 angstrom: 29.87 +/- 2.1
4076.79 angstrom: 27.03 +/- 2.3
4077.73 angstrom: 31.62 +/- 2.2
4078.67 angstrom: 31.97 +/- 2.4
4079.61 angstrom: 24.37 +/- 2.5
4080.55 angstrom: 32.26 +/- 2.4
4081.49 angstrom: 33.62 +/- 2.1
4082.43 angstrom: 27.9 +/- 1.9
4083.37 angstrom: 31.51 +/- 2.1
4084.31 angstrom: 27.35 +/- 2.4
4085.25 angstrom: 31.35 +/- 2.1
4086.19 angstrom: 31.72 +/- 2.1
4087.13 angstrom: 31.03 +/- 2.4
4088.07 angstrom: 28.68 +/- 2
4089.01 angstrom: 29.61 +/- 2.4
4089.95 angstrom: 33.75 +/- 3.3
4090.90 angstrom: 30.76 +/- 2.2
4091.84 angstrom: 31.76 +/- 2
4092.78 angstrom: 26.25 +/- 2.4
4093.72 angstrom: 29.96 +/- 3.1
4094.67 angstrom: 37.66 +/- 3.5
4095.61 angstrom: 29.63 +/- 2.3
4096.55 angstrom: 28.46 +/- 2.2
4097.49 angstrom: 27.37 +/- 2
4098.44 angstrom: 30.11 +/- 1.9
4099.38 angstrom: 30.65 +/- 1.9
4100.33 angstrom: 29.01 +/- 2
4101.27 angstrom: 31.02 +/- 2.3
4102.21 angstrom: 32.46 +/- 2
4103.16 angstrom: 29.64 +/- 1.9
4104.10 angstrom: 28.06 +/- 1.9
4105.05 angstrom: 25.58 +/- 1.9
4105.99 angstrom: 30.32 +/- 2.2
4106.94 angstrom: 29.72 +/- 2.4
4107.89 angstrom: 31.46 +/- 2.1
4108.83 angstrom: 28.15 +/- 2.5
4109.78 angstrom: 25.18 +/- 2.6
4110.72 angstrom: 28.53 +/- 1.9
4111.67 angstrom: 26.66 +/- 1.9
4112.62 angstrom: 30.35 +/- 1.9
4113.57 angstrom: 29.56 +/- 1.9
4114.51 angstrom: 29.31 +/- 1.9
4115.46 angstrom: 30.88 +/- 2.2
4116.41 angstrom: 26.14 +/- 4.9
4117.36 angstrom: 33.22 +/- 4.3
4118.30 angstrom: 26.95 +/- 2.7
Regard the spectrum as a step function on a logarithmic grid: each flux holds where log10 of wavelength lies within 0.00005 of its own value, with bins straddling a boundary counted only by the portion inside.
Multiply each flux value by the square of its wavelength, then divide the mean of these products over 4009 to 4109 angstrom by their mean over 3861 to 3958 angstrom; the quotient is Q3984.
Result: 0.9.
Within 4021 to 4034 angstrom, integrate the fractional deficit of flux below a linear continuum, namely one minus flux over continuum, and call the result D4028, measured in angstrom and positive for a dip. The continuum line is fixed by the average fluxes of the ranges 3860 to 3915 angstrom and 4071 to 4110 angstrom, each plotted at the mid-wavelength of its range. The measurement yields 0.6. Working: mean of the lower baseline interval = 36.1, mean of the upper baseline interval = 30.1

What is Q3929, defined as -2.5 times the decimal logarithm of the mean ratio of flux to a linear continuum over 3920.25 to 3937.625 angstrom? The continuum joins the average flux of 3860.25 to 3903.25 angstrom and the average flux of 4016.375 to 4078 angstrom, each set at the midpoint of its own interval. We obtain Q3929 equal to 0.08 mag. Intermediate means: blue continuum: 36.8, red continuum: 29.9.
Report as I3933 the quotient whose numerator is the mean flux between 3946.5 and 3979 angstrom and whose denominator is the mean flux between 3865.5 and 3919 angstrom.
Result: 0.89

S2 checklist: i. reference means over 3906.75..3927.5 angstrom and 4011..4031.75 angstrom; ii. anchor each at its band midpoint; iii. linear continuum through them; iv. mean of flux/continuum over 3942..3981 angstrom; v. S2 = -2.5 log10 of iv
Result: 0.043 mag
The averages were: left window 33.6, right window 31.1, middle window 31.2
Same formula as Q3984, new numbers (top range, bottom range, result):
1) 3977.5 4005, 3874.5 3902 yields 0.93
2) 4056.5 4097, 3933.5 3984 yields 1.02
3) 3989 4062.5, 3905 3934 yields 0.97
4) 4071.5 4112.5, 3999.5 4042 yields 1.02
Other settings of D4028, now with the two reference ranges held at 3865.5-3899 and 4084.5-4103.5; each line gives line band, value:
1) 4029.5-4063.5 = 2.7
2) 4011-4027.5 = 0.5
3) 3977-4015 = 2.8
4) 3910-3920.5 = 0.7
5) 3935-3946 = 0.5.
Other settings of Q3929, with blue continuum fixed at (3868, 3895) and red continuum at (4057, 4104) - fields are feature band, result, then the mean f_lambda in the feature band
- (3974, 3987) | 0.12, 29.6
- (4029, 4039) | 0.09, 29.1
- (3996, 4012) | 0.08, 30.2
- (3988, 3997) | 0.00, 32.8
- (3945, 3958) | 0.08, 31.4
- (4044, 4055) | 0.10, 28.6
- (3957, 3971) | -0.02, 34.2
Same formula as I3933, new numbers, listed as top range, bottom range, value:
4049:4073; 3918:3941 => 0.92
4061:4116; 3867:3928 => 0.85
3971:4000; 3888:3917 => 0.88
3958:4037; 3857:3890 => 0.84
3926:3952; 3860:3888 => 0.85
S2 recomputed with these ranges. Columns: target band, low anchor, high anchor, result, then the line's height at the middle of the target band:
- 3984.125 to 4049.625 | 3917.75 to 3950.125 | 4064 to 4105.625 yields 0.025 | 31.1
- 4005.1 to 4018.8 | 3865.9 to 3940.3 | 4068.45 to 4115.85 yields 0.051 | 31.9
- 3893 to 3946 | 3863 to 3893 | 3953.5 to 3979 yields 0.028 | 34.5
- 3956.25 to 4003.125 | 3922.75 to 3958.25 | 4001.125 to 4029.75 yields -0.001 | 31.5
